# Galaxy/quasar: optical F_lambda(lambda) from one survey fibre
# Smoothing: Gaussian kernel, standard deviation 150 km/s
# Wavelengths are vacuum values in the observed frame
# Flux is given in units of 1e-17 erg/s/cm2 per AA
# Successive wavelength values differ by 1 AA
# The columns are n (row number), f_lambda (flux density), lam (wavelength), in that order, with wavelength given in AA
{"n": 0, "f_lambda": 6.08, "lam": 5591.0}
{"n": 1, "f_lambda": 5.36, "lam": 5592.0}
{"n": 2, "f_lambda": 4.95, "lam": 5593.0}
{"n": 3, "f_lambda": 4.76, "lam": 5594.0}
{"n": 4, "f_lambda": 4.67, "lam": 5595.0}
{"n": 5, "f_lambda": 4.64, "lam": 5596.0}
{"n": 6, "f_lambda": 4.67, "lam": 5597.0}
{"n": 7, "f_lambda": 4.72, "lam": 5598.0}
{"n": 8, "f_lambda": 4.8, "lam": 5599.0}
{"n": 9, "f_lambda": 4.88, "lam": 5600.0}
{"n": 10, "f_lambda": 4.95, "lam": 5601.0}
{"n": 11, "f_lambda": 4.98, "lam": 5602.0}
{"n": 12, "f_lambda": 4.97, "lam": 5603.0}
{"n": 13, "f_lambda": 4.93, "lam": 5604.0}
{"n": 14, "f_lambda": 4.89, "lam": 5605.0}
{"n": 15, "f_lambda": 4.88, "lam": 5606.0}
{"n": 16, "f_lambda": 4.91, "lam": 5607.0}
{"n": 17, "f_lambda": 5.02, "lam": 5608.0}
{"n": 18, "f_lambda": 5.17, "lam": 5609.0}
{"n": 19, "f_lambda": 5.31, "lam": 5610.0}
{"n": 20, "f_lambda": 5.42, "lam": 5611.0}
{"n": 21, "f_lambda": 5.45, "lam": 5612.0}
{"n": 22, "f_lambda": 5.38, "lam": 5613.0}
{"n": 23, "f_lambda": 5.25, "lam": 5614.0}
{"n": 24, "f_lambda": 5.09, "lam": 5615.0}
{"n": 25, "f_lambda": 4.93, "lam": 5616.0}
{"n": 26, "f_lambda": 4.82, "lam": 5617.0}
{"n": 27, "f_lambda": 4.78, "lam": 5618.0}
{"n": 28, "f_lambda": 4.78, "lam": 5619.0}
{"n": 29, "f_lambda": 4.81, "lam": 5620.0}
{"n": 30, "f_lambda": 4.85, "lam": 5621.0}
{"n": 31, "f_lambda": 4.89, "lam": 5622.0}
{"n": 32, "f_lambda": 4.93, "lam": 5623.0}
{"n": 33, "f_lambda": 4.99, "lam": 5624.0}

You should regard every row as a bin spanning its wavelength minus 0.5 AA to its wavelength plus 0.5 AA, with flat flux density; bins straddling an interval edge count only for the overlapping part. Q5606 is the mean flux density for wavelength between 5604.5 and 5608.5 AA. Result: 4.92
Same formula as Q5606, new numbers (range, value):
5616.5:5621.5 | 4.81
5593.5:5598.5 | 4.69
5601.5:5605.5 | 4.94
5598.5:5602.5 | 4.9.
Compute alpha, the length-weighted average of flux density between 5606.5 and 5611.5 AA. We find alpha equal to 5.17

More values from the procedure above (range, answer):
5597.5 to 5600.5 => 4.8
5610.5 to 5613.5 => 5.42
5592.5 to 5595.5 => 4.79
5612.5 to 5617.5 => 5.09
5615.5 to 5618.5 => 4.84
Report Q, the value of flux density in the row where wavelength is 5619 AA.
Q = 4.78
